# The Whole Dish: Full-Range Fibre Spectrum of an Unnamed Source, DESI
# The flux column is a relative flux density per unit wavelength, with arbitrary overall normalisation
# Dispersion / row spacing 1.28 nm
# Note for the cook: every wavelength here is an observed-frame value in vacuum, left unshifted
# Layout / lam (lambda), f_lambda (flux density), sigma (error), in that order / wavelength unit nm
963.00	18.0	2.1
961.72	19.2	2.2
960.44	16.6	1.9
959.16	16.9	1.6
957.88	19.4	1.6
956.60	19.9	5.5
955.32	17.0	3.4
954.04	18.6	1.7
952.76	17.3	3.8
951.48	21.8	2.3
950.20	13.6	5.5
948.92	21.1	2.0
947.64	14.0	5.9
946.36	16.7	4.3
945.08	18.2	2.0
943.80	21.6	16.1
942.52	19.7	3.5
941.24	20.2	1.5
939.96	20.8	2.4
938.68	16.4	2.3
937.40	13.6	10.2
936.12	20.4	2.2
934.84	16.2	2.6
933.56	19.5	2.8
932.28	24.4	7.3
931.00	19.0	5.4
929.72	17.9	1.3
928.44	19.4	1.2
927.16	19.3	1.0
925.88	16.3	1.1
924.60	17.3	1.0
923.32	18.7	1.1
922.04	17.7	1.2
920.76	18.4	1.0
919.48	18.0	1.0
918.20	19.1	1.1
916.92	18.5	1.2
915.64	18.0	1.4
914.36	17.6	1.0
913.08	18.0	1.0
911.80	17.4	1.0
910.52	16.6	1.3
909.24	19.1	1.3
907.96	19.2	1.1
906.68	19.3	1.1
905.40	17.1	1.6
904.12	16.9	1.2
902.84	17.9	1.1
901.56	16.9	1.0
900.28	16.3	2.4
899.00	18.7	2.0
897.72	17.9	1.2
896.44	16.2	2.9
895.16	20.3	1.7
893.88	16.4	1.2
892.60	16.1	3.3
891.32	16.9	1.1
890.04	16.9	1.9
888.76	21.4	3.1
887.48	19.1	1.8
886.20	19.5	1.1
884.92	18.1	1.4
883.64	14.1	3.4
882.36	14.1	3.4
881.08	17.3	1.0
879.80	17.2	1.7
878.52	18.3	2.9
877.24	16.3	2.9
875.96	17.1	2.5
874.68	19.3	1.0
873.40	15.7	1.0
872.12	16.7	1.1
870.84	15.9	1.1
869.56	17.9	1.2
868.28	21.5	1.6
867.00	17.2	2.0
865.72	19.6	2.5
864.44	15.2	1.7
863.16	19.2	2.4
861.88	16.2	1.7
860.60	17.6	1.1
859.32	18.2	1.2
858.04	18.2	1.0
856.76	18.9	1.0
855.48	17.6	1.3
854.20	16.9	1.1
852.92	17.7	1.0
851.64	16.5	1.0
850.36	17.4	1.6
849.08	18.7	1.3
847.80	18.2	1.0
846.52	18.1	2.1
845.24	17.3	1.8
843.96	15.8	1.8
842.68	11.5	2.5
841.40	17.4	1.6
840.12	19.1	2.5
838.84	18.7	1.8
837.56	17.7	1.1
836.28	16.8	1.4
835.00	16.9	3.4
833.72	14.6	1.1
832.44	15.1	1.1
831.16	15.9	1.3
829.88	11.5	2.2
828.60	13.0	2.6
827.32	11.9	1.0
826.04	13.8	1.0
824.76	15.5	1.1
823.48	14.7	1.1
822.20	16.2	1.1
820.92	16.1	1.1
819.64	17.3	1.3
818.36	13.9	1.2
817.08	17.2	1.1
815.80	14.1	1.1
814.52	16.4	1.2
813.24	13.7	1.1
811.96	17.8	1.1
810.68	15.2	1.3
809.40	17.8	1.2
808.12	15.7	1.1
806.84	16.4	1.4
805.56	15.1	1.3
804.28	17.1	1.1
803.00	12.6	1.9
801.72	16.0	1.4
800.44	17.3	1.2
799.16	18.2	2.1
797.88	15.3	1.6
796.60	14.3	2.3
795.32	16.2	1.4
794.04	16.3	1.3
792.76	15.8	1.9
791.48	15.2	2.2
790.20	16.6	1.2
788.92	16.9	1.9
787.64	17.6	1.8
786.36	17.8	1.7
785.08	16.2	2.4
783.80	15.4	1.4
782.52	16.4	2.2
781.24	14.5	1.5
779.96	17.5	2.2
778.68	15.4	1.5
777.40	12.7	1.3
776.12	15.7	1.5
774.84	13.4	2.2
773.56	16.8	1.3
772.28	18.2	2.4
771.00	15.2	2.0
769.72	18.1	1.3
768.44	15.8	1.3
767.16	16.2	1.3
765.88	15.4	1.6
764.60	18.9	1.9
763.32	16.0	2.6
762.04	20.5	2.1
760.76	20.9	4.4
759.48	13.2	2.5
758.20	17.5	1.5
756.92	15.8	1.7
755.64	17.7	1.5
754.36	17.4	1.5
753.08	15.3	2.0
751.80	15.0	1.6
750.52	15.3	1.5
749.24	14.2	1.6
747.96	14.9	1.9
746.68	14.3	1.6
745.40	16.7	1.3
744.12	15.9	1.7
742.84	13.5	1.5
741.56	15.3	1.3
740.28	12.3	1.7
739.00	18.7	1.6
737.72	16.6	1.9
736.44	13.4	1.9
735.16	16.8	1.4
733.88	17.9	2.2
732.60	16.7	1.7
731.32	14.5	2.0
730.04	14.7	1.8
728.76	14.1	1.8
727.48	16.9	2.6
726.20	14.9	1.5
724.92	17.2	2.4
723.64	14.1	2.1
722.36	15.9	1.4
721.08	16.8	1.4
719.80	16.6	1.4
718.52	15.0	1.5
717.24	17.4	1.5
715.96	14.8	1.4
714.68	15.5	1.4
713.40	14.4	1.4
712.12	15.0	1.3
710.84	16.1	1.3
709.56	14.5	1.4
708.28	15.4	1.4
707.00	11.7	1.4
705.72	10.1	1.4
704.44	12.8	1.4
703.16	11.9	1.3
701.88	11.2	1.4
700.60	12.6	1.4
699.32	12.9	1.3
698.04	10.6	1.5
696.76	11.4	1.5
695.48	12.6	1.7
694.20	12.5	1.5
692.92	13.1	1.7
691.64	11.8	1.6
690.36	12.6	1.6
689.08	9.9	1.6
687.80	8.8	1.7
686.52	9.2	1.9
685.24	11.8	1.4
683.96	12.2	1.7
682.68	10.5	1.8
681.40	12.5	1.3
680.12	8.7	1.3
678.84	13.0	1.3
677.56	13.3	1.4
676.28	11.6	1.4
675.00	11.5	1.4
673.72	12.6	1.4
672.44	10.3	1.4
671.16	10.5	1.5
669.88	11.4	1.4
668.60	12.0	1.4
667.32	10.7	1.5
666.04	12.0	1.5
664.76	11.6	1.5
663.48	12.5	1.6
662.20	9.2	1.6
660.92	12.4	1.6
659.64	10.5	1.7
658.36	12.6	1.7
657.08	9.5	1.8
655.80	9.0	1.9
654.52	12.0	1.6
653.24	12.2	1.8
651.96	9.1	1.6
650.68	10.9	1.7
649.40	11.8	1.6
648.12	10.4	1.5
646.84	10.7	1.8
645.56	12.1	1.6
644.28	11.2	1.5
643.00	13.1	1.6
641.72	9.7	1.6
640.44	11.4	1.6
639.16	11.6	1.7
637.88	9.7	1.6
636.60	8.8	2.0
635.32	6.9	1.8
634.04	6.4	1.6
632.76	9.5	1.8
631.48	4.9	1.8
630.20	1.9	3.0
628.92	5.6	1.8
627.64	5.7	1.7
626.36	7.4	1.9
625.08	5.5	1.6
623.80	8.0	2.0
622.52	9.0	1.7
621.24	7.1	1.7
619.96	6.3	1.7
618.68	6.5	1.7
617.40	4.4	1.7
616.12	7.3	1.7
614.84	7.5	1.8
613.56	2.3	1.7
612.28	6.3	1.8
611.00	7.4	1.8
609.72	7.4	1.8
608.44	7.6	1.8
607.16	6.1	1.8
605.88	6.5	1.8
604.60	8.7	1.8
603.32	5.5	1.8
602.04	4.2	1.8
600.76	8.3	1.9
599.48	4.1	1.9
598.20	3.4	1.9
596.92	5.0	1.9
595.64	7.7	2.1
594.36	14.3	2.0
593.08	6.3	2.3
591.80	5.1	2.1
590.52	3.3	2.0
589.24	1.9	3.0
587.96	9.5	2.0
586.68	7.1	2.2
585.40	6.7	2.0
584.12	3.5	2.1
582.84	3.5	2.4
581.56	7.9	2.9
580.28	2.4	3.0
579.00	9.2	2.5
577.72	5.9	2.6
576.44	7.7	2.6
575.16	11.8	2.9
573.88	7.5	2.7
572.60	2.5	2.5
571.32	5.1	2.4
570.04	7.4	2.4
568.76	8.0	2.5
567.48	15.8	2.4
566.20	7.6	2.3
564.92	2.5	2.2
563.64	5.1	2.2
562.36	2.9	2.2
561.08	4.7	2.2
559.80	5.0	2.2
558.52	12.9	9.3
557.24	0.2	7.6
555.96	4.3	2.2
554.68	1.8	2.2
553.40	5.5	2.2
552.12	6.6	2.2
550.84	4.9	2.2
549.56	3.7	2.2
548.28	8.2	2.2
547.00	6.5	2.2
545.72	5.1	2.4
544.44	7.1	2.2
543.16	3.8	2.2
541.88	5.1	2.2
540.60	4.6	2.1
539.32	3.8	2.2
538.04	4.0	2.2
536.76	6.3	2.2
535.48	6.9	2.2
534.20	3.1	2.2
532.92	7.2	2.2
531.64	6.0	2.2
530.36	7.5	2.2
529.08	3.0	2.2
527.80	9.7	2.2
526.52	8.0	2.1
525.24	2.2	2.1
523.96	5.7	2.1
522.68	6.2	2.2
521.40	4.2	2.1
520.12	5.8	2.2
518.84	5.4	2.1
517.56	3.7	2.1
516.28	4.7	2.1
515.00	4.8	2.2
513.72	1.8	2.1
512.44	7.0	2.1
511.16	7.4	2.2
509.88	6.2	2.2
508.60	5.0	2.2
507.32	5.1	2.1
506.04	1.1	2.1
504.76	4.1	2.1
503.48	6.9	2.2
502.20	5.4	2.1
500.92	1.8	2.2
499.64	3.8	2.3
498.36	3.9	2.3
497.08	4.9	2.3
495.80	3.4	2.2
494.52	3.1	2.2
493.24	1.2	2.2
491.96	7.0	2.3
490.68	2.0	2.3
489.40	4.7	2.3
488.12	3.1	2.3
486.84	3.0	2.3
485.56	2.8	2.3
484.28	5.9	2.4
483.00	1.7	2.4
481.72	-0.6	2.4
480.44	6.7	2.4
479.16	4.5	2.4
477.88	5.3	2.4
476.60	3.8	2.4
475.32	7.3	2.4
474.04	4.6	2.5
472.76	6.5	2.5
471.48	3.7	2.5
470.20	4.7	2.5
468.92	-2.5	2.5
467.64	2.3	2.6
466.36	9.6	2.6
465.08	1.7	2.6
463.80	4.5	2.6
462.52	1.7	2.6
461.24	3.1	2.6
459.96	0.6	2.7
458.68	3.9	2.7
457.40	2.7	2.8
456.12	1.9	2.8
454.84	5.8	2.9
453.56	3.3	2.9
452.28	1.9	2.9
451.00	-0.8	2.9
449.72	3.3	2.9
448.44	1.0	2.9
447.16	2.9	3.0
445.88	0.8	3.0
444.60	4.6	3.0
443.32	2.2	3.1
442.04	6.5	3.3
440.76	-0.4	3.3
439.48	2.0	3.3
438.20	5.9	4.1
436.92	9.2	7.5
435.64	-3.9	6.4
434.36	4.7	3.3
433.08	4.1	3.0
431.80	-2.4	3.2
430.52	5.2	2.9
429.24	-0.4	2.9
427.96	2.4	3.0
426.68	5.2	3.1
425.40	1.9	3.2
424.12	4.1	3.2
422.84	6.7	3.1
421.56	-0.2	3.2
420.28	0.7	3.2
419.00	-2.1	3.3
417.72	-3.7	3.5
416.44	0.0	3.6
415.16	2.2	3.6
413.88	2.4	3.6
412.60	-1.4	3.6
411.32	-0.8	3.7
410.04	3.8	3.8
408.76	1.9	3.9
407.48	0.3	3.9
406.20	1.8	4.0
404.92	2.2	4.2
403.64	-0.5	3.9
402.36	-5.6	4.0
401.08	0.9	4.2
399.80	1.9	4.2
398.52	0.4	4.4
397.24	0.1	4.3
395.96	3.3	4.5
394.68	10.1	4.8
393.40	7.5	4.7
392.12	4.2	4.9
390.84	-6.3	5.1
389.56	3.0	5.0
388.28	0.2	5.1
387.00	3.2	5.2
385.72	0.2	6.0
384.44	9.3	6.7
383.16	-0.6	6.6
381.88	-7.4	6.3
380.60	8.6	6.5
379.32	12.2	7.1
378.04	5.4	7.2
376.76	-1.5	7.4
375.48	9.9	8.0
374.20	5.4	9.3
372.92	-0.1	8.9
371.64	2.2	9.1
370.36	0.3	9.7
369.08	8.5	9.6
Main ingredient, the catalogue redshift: 0.60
